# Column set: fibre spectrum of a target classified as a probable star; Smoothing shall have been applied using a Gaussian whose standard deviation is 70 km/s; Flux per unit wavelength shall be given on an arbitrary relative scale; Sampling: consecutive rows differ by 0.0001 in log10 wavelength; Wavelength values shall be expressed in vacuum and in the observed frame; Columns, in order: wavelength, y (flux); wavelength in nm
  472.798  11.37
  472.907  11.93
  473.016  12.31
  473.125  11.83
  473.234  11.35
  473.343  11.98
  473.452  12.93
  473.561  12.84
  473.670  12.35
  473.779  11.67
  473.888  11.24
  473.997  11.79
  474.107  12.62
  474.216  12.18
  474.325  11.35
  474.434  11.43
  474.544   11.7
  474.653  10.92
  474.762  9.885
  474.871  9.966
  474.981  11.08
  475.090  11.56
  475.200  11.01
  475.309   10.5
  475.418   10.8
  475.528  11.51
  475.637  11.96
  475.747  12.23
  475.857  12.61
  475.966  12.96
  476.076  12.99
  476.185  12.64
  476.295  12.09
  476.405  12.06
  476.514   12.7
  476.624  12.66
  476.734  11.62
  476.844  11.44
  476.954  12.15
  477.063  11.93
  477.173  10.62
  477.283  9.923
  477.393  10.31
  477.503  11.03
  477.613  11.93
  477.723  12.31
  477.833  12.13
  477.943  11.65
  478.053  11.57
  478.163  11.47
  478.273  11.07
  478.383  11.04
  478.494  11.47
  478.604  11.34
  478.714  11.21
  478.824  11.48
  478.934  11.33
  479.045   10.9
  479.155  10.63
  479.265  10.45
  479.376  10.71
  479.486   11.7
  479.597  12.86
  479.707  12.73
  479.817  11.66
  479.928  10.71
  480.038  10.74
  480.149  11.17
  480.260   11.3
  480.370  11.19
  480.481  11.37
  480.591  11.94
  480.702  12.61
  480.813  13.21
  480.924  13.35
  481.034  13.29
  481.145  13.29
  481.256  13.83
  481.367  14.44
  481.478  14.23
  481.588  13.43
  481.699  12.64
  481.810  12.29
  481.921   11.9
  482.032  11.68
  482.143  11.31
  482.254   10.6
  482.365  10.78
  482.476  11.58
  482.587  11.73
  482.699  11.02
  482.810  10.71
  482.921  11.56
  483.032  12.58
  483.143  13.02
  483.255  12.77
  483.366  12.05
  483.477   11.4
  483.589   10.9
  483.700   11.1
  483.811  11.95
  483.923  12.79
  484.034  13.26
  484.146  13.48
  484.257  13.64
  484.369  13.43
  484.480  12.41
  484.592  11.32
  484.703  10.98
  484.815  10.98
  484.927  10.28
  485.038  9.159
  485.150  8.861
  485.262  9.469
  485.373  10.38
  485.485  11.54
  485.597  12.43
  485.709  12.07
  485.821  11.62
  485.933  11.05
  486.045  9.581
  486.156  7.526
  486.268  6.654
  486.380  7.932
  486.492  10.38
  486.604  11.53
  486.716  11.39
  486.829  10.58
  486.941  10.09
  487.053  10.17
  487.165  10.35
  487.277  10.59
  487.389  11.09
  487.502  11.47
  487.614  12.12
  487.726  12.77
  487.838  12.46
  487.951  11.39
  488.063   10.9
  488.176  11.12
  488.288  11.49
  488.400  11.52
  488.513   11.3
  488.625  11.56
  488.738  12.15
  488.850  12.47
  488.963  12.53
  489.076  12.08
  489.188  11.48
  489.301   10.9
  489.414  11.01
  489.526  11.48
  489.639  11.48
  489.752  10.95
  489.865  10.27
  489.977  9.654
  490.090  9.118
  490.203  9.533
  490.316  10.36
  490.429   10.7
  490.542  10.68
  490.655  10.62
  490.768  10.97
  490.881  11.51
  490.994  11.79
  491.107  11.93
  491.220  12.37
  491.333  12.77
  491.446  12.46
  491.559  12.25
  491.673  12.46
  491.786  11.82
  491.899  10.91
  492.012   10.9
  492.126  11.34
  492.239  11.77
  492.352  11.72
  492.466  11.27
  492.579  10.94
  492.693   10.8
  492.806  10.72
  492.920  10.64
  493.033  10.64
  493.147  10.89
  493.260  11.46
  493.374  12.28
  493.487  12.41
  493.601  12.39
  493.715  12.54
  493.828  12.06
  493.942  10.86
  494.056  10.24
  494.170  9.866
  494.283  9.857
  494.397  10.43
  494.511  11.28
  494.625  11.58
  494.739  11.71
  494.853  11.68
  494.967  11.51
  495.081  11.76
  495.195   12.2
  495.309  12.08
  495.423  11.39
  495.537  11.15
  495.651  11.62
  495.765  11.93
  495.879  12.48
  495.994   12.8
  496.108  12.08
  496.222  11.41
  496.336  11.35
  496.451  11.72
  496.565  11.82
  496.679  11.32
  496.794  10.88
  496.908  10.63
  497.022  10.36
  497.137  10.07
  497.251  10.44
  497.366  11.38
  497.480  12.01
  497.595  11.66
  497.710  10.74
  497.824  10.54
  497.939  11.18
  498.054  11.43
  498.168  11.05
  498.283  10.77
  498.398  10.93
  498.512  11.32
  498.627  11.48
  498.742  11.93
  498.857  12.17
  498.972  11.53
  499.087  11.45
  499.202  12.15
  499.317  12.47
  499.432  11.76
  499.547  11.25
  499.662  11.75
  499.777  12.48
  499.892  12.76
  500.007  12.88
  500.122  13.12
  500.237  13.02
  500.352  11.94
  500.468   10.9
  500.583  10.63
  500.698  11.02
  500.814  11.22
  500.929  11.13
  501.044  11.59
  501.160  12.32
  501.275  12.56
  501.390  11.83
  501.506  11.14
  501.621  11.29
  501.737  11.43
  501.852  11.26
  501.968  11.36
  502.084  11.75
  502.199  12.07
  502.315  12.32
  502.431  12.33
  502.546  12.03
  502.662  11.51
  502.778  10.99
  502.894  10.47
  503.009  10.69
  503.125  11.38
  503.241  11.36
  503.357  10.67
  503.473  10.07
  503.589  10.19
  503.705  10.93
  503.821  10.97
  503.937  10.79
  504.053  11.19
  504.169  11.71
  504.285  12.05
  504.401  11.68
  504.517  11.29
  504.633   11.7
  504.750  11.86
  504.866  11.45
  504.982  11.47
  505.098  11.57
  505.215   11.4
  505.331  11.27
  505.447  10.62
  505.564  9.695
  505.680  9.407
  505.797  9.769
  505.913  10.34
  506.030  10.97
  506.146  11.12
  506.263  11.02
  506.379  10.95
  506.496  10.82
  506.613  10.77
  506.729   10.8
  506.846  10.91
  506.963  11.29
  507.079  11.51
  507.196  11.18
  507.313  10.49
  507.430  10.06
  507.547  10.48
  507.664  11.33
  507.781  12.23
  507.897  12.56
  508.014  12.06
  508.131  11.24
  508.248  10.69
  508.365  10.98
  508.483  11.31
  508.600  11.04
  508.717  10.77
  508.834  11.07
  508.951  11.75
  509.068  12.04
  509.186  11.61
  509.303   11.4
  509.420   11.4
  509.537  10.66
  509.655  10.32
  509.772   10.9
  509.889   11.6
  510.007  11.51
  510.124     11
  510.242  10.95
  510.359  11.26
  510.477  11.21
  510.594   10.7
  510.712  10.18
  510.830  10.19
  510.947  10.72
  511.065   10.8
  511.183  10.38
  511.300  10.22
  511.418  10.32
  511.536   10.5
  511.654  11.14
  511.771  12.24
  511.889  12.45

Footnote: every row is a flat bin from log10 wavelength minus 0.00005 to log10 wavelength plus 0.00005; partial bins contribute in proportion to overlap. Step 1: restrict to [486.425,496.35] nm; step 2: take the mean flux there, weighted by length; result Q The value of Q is 11.3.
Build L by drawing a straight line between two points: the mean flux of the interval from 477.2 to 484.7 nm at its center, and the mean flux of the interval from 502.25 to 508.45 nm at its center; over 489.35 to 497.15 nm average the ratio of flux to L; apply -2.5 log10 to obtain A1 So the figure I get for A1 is 0.02 mag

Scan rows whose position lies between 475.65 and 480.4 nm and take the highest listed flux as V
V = 12.99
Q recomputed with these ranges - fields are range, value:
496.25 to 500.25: 11.5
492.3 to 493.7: 11.4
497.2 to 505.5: 11.5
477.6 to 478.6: 11.6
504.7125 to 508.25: 11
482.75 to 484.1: 12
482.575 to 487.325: 11.1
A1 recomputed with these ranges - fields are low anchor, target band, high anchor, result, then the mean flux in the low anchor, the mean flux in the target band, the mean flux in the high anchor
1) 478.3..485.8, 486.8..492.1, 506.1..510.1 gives 0.03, 11.8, 11.3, 11.2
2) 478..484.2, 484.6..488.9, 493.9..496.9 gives 0.09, 11.9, 10.8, 11.4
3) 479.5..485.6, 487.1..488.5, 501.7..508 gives 0.03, 11.9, 11.4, 11.1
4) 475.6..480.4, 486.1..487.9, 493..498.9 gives 0.10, 11.6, 10.4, 11.4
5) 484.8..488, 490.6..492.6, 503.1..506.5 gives -0.10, 10.5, 11.7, 11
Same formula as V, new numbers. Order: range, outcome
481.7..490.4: 13.64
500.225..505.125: 13.02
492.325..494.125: 12.54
